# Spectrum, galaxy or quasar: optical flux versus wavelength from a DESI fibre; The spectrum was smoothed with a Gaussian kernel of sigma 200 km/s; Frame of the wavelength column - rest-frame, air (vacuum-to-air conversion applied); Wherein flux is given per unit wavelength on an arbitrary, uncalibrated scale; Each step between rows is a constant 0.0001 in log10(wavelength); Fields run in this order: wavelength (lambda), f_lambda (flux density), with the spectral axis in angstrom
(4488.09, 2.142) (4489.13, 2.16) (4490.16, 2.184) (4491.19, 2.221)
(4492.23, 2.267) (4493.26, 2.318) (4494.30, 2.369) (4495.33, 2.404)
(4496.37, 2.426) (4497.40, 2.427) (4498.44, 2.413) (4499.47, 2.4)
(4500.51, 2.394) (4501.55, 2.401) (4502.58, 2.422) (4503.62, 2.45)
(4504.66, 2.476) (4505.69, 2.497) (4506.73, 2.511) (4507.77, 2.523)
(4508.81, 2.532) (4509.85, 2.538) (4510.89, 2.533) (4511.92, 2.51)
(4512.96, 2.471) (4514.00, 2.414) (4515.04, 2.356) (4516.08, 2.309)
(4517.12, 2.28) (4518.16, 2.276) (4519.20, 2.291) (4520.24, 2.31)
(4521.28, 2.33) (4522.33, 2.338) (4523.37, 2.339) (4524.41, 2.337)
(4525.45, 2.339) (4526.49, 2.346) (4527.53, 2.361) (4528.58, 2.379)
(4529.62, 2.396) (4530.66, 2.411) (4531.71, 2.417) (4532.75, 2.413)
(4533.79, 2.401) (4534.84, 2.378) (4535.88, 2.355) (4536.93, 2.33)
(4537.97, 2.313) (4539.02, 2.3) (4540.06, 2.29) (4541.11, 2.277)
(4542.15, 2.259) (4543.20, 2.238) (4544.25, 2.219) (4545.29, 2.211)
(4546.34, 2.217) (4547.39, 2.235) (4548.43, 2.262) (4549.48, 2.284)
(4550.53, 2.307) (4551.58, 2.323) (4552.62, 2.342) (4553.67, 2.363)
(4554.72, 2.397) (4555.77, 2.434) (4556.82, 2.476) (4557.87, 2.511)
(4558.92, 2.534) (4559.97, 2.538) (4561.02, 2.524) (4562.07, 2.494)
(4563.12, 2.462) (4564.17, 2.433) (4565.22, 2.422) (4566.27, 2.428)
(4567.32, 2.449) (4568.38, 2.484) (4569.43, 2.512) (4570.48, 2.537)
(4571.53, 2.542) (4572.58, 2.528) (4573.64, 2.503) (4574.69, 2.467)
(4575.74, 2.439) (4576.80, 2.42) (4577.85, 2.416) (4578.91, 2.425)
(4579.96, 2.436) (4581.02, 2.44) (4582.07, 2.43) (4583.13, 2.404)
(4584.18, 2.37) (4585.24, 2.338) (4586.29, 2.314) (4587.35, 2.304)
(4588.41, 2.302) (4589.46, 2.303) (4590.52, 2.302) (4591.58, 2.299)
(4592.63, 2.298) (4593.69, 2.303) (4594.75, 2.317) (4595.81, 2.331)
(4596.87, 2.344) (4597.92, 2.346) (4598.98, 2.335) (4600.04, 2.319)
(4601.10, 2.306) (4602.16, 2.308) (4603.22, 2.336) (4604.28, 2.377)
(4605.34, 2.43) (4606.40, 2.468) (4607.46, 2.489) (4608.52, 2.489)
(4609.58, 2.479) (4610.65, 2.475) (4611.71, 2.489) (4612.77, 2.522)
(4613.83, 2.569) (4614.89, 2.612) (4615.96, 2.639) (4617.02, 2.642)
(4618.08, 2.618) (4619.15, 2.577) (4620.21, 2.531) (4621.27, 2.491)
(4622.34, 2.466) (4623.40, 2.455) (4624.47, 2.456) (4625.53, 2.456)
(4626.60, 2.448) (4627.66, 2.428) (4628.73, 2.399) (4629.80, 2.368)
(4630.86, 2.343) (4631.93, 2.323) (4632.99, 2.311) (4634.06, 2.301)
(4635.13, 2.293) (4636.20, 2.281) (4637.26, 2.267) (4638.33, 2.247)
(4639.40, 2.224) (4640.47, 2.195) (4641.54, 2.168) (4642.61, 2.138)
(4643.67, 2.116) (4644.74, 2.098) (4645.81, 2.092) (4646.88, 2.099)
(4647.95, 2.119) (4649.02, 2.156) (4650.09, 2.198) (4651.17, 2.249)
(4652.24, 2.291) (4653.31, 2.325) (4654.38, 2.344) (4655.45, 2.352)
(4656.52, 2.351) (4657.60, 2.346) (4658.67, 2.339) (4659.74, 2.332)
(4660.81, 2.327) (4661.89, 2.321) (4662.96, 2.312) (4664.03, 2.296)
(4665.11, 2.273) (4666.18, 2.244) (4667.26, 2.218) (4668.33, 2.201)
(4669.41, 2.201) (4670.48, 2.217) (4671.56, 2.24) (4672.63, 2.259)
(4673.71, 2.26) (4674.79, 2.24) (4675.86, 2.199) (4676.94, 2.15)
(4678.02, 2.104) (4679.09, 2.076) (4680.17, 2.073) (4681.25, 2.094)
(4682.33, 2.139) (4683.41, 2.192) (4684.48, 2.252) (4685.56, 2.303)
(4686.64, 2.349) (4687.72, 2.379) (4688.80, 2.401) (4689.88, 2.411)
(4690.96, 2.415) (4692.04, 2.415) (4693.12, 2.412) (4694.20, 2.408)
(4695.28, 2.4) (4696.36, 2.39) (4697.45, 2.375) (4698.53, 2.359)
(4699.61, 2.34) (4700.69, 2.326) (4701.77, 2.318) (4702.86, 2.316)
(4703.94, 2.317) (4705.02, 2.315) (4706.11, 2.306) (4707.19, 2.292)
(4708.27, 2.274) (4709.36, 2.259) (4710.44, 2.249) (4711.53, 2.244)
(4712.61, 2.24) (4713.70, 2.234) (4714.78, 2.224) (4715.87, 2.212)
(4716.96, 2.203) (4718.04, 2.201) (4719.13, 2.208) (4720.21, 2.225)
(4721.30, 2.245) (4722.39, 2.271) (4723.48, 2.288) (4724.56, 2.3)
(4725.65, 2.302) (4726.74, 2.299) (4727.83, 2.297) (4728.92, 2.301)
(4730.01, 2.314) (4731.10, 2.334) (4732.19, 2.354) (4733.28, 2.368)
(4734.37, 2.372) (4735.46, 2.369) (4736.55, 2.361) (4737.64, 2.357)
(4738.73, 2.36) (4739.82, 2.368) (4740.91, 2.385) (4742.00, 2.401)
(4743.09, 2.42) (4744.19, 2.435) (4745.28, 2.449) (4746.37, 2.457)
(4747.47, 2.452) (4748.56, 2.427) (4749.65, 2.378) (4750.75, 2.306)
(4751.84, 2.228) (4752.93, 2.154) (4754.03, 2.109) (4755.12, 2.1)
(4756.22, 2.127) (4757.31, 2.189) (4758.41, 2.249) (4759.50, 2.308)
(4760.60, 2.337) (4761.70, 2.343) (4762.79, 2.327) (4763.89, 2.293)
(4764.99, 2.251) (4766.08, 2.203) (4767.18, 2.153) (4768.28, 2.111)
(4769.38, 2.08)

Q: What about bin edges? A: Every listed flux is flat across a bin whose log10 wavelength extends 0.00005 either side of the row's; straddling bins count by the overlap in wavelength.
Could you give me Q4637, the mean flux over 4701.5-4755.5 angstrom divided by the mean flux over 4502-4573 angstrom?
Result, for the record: 0.96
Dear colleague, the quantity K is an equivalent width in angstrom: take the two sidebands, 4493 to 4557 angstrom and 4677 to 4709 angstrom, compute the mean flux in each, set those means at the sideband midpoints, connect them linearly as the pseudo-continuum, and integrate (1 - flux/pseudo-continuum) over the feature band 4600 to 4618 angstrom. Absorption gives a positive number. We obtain -1.1 angstrom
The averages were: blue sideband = 2.37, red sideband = 2.3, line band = 2.48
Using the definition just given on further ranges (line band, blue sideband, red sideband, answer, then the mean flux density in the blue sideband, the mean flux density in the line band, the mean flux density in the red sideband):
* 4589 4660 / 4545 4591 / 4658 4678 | -1.0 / 2.41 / 2.35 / 2.25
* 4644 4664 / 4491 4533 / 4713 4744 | 0.7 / 2.39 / 2.26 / 2.31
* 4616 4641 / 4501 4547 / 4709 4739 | -0.8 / 2.37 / 2.4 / 2.28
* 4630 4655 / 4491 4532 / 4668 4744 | 1.0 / 2.39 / 2.23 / 2.29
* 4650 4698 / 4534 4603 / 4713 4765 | 1.0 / 2.37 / 2.28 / 2.3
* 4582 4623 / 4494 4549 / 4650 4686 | -2.1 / 2.37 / 2.42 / 2.24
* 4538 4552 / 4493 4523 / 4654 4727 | 0.7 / 2.41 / 2.26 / 2.28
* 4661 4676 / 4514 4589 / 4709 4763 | 0.5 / 2.38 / 2.25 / 2.3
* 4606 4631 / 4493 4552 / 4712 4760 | -1.7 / 2.37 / 2.5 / 2.3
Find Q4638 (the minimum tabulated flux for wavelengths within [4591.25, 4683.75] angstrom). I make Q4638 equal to 2.073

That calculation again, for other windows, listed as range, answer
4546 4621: 2.217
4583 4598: 2.298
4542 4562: 2.211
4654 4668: 2.218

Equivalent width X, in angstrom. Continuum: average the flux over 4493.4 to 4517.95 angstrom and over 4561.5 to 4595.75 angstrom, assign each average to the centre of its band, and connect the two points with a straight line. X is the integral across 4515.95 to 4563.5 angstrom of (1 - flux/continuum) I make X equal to 1.4 angstrom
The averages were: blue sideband 2.43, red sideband 2.41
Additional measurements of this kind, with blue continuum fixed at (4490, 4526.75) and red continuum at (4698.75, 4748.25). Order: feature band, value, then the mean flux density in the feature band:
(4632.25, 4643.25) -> 0.48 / 2.24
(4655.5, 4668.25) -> 0.18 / 2.3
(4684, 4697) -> -0.29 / 2.38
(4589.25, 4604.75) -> 0.25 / 2.32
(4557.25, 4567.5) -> -0.47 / 2.48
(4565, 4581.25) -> -0.68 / 2.47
